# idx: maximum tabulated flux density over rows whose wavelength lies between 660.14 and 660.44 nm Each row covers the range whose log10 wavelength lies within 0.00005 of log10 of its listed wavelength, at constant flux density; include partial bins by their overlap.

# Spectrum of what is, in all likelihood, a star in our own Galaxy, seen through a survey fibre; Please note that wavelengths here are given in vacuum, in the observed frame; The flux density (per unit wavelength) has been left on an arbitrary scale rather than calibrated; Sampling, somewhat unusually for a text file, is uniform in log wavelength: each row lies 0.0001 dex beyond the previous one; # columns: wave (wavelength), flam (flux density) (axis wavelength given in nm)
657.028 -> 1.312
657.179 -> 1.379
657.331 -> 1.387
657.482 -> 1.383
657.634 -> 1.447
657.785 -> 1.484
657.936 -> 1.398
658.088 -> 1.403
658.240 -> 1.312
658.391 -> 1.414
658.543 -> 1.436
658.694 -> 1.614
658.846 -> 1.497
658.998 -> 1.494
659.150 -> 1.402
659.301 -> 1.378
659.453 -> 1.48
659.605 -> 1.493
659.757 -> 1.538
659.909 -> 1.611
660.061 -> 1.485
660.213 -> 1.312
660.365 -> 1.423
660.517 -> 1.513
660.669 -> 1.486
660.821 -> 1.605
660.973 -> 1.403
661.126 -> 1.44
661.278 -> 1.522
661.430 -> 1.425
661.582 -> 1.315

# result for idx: 1.423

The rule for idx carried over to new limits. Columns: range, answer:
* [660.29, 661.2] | 1.605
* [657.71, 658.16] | 1.484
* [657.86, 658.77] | 1.614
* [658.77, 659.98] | 1.611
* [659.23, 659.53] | 1.48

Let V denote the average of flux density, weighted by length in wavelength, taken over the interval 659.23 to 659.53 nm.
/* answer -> 1.43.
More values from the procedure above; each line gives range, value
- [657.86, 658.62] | 1.39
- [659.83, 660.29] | 1.47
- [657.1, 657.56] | 1.38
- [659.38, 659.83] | 1.5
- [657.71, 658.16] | 1.43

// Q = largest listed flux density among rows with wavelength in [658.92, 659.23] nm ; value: 1.494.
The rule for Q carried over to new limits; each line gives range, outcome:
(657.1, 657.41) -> 1.387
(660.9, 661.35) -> 1.522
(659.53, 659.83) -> 1.538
